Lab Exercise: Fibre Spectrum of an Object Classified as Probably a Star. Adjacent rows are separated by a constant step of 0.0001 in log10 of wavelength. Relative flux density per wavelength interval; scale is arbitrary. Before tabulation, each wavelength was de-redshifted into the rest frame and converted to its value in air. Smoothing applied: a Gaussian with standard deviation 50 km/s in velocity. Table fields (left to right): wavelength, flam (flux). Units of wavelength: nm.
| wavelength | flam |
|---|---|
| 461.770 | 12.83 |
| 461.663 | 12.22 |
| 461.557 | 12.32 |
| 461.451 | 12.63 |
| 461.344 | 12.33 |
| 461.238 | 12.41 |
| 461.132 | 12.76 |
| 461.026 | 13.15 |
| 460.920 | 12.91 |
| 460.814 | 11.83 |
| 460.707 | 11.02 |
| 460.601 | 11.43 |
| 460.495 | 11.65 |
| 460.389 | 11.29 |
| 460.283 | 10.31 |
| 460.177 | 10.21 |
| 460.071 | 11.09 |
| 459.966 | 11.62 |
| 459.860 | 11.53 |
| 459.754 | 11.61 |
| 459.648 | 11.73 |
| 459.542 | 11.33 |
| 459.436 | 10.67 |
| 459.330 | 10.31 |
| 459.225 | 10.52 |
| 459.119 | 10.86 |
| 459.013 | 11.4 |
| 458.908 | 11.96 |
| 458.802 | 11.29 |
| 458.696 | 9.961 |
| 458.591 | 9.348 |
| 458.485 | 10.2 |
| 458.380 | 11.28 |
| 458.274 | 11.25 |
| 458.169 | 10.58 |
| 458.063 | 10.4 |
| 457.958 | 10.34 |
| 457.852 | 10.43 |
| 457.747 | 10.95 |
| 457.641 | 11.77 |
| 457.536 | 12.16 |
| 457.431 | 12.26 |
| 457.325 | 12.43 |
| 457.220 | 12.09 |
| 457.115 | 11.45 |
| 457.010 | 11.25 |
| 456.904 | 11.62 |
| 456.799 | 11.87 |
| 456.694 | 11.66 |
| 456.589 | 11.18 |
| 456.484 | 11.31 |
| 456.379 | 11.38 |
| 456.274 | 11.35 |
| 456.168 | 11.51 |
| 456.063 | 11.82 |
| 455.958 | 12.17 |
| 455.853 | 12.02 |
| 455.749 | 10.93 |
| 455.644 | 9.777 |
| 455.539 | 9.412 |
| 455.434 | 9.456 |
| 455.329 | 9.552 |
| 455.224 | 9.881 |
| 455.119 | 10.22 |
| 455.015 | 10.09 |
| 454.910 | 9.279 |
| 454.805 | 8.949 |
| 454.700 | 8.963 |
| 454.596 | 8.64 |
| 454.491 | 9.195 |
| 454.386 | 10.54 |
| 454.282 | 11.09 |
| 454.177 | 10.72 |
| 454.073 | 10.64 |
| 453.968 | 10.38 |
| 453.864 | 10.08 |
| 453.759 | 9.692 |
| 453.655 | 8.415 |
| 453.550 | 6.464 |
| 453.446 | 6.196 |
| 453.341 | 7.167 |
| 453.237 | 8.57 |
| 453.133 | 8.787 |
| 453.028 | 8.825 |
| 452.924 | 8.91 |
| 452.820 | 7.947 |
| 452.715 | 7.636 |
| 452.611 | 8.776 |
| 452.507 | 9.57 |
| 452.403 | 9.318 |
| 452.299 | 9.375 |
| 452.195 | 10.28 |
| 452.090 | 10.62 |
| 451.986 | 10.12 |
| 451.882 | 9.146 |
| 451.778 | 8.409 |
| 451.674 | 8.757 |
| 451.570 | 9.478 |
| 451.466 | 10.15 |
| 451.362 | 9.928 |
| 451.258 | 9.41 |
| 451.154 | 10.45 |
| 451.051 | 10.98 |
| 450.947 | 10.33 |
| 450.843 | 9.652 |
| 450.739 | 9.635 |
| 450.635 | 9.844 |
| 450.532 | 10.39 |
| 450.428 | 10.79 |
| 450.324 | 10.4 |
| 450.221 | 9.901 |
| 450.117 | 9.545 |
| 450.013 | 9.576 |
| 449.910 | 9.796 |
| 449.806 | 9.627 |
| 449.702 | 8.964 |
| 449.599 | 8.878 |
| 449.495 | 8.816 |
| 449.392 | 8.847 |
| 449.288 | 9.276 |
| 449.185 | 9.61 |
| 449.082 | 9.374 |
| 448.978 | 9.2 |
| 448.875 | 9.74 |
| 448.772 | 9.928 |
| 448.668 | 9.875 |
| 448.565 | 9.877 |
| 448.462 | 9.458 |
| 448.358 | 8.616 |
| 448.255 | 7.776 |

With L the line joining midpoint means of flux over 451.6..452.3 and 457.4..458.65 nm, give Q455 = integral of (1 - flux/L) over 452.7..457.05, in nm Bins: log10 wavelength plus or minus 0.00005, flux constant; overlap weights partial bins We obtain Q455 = 0.127 nm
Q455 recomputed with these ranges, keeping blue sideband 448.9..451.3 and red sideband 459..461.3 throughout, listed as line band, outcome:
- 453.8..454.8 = 0.04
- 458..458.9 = 0.04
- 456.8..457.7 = -0.08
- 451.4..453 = 0.13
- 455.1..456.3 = 0.00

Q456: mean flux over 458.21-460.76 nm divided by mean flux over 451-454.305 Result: 1.19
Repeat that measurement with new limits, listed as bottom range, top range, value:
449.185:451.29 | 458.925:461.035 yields 1.16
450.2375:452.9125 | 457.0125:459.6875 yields 1.15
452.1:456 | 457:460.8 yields 1.18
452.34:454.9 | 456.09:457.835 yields 1.29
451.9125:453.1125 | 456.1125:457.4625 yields 1.26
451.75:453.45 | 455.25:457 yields 1.24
